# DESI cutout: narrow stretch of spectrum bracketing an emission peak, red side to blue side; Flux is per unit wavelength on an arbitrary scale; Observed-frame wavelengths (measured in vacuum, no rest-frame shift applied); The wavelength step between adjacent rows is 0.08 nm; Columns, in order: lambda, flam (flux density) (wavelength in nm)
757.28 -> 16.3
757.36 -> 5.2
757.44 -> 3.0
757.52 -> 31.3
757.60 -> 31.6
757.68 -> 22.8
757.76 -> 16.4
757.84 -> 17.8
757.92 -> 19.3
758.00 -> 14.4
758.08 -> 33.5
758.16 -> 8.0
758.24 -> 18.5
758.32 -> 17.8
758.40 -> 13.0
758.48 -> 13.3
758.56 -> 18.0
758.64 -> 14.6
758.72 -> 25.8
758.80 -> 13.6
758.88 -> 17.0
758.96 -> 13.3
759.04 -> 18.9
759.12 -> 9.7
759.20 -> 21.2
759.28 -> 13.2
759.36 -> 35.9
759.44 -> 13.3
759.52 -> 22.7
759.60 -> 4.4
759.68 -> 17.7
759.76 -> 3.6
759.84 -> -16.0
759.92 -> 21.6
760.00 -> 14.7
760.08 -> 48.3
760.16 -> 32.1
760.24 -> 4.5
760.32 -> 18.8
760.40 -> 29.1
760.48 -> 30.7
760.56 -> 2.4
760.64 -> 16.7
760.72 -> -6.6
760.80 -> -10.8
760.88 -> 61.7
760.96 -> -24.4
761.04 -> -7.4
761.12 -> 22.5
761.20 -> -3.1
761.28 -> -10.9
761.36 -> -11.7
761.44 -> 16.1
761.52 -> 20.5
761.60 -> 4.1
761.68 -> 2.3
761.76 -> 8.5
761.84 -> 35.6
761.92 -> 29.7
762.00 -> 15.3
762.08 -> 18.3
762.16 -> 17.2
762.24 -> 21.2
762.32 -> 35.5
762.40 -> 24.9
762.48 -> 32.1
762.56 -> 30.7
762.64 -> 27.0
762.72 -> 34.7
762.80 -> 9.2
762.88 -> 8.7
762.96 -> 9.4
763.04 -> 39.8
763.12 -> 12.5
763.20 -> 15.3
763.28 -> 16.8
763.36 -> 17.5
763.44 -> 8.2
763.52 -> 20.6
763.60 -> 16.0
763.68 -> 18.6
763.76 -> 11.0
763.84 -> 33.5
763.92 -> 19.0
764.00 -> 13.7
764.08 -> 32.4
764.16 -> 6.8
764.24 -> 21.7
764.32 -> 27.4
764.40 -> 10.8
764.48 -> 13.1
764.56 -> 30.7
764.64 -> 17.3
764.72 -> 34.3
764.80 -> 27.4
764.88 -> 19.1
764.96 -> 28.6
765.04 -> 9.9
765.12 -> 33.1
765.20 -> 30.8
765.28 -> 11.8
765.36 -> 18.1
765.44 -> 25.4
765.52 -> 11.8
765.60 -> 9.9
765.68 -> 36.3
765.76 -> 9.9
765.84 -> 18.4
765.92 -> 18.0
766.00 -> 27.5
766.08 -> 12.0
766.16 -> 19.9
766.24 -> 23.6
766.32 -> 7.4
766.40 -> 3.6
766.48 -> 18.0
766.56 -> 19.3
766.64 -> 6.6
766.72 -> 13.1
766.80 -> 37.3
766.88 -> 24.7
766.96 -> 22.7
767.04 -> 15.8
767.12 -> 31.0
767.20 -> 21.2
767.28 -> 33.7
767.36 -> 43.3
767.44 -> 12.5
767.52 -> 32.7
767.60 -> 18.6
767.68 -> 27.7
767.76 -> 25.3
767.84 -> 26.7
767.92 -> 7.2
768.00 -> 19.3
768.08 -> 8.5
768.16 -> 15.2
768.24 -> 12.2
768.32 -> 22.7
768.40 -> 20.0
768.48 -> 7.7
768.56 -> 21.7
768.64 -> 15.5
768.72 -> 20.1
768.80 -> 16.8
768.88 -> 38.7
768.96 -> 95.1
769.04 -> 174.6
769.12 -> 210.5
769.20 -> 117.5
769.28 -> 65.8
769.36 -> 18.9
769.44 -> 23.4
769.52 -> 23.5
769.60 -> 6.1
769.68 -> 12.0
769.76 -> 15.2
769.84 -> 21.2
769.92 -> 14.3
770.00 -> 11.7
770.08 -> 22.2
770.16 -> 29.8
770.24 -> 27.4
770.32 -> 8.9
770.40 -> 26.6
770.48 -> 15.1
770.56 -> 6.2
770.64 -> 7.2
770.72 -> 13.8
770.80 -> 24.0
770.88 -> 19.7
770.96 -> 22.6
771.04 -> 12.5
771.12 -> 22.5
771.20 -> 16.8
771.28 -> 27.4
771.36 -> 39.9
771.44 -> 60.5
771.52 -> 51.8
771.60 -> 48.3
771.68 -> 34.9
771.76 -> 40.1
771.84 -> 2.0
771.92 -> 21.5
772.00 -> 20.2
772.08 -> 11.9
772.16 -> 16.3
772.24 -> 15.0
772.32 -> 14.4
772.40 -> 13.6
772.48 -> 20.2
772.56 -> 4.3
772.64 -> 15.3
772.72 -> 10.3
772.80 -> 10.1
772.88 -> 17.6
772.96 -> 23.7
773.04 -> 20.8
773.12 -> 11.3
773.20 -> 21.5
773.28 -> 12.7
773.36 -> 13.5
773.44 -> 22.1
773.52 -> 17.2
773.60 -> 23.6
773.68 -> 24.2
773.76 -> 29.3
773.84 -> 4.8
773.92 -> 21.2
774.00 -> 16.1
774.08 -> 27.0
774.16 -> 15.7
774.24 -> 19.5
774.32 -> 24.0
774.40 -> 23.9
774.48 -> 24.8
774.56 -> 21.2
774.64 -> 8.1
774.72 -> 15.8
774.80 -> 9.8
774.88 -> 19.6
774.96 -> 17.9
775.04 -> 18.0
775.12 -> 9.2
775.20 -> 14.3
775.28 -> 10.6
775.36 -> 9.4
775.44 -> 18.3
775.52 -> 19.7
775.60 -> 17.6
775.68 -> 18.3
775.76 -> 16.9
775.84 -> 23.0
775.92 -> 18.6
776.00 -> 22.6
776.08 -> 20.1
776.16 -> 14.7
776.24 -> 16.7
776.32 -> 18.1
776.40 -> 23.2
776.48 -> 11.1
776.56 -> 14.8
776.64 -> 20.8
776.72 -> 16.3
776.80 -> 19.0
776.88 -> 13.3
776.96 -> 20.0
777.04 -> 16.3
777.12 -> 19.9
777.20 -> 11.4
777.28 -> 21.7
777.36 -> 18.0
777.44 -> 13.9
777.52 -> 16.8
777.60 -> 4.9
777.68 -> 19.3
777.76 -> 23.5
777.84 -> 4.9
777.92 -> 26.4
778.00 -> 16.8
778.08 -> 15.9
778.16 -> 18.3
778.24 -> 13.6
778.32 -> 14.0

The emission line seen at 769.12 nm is H-alpha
